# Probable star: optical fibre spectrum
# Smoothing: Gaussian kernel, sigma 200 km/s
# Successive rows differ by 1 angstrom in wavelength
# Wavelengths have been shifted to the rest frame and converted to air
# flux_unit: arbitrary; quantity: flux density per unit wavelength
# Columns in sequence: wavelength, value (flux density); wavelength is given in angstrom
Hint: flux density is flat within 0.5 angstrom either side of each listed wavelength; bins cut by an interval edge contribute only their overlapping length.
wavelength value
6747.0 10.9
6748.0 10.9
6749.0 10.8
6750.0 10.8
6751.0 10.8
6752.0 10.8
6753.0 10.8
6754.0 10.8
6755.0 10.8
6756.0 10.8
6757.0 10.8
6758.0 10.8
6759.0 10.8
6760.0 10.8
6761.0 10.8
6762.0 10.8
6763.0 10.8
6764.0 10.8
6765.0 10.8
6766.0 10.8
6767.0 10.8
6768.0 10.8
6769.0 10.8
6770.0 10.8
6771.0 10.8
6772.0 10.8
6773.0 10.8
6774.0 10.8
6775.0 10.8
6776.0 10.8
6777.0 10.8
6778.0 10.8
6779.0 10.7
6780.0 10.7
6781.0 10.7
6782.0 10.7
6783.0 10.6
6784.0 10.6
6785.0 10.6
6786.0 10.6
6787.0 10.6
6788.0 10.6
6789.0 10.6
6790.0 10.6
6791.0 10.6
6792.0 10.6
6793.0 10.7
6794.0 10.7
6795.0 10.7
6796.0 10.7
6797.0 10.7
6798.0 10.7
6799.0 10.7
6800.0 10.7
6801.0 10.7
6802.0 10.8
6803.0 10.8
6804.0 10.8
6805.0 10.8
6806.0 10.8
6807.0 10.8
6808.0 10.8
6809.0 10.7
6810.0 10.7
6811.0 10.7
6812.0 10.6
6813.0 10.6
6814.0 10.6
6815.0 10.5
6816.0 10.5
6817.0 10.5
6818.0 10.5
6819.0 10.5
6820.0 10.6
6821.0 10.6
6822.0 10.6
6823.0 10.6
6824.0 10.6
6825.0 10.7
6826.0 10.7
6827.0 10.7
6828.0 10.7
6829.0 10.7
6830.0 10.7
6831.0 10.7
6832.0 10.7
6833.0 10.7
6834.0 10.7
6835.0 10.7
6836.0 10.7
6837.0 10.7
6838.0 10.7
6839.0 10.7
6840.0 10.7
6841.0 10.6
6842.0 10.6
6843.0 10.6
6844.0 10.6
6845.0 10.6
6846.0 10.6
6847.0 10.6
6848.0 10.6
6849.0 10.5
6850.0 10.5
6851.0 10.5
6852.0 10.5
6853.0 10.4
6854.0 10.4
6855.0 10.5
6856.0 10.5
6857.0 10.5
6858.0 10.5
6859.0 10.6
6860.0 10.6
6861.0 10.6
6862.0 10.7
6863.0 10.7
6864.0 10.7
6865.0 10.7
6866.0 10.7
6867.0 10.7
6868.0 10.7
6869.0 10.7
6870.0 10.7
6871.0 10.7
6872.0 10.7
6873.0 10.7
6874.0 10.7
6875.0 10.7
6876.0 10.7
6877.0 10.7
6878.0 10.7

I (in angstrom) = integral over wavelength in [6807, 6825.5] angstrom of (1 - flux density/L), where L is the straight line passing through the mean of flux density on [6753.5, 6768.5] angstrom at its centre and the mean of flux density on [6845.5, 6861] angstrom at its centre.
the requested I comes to 0.0 angstrom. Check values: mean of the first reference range 10.8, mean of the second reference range 10.5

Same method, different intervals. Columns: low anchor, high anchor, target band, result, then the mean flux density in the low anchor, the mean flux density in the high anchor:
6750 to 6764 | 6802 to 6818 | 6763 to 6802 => 0.1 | 10.8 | 10.7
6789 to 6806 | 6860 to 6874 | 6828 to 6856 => 0.2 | 10.7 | 10.7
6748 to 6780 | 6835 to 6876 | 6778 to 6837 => 0.3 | 10.8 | 10.6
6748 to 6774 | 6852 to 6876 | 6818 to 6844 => 0.1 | 10.8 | 10.6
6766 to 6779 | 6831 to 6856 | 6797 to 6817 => 0.0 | 10.8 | 10.6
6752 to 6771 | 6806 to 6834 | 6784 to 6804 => 0.1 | 10.8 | 10.6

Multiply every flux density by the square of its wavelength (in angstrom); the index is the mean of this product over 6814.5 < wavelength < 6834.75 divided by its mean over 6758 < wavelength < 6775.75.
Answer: 1.0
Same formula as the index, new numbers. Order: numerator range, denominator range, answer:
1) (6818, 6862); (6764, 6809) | 1.00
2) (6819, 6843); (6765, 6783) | 1.01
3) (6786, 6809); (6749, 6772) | 1.00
